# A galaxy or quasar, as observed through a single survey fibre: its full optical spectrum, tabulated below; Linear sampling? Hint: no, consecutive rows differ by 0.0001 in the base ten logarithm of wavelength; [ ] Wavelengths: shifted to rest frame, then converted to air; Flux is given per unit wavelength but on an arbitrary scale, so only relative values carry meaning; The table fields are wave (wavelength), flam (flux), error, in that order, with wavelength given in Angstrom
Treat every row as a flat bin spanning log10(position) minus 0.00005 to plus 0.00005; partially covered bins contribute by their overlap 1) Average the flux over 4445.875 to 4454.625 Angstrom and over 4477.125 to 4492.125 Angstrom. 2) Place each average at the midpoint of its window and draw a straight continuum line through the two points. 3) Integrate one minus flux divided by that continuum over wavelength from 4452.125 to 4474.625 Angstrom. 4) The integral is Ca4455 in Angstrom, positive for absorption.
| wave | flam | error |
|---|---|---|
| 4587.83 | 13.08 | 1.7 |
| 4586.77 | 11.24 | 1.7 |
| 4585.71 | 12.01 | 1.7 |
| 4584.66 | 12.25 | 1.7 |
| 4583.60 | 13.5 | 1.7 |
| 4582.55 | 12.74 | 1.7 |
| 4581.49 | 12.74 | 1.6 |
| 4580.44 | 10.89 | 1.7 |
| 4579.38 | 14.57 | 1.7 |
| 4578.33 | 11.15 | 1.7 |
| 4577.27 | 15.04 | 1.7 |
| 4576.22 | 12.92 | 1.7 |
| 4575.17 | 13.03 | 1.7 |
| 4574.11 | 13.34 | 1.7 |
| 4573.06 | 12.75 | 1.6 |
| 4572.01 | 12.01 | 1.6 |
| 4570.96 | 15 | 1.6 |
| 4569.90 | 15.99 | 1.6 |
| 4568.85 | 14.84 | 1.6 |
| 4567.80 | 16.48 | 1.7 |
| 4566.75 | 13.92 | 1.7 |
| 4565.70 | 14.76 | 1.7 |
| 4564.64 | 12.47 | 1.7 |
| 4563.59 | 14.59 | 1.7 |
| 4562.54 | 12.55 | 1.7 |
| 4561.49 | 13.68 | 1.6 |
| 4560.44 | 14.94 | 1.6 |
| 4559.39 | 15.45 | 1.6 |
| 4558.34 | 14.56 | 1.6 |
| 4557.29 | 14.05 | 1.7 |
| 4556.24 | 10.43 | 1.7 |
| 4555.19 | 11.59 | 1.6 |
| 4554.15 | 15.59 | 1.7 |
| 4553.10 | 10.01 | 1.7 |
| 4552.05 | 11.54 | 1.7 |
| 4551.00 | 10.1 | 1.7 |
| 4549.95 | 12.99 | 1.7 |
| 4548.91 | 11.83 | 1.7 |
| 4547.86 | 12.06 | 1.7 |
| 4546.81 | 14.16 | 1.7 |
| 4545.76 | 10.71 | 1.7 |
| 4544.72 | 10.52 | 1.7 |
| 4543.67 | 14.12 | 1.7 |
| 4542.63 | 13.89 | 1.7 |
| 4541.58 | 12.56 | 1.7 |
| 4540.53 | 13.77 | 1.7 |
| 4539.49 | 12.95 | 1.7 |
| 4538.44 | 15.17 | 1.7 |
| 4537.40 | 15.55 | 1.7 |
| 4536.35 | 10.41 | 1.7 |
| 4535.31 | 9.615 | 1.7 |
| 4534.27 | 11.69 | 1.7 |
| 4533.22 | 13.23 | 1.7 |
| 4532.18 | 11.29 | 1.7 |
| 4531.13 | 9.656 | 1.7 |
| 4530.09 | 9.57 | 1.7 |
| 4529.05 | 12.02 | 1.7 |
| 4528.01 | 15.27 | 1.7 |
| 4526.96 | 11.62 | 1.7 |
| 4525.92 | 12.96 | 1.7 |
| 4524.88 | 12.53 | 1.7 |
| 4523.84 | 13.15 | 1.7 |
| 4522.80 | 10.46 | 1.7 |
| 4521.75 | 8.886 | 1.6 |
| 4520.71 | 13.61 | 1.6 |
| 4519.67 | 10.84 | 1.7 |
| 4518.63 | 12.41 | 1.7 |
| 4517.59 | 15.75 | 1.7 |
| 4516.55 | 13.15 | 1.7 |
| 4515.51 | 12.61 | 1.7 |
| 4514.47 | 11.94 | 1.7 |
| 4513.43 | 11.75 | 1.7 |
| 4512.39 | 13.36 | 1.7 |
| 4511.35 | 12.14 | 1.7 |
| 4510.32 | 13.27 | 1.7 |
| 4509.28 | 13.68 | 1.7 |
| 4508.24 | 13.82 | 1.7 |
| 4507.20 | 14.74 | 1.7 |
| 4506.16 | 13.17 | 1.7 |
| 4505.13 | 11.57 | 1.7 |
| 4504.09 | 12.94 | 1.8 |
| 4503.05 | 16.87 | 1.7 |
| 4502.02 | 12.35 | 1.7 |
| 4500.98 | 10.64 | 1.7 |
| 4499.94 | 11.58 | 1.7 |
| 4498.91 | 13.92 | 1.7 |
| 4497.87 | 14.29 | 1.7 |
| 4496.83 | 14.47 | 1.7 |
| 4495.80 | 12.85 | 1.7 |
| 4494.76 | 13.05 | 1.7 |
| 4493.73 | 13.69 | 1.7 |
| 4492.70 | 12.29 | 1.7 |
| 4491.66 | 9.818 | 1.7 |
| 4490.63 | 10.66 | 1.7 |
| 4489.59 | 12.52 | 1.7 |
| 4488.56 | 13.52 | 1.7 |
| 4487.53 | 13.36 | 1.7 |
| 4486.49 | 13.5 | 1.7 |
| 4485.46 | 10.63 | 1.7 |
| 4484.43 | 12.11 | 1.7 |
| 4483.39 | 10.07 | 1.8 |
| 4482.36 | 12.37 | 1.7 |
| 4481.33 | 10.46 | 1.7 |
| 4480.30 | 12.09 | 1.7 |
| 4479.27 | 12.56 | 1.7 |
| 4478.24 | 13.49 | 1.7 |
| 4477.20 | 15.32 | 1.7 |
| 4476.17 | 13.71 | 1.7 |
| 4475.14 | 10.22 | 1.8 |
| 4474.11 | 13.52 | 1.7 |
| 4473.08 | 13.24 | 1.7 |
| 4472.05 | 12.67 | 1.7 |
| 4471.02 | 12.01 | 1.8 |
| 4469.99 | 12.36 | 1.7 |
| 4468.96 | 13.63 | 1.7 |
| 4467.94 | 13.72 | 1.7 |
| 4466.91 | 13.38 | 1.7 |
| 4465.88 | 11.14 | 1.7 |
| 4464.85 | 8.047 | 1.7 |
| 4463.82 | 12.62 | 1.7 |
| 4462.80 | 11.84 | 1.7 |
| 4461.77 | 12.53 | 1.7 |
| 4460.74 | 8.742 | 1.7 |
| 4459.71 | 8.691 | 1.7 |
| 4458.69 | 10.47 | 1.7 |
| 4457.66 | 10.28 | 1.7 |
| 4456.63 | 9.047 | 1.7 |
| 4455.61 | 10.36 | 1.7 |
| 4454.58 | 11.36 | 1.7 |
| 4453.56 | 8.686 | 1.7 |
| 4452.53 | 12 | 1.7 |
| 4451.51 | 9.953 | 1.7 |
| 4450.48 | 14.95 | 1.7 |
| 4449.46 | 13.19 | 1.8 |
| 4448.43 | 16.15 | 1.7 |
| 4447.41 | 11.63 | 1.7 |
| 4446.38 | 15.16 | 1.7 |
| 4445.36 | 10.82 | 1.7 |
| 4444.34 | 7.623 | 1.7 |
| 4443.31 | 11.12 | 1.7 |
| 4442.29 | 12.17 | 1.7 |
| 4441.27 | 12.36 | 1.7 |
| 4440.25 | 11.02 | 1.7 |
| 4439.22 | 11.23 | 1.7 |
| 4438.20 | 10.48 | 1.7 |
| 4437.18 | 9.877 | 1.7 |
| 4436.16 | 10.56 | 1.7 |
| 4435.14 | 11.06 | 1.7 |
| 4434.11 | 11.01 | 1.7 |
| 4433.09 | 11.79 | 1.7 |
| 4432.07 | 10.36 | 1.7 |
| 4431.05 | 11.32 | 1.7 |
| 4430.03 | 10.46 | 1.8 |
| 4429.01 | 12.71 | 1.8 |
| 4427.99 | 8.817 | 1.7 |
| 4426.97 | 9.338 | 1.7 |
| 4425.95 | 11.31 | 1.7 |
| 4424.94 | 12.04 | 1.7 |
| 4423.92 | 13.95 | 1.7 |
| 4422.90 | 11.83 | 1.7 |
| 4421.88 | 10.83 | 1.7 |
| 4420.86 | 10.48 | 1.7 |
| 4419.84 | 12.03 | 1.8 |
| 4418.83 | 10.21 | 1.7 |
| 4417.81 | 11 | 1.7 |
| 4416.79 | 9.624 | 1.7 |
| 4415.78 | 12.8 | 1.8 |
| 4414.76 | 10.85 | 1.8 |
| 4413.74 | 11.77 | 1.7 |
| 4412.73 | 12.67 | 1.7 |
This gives 1.9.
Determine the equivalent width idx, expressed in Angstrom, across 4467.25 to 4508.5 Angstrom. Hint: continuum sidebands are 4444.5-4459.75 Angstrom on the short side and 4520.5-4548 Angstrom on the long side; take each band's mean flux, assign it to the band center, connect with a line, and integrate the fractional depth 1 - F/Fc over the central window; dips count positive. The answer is -3.1 Angstrom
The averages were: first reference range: 11.5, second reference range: 12.3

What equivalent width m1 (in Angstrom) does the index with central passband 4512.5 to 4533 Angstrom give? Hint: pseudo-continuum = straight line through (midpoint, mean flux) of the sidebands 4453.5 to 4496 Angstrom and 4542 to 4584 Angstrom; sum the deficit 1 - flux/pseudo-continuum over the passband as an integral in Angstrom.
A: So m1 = 0.74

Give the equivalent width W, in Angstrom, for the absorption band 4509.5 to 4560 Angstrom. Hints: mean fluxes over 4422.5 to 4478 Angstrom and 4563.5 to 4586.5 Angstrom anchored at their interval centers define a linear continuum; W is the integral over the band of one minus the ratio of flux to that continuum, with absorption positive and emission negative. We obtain 1.6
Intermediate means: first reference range 11.6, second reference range 13.5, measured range 12.4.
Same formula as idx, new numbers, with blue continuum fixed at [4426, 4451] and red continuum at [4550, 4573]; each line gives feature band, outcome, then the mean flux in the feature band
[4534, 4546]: 0.5 Angstrom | 12.7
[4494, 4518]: -1.2 Angstrom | 13.2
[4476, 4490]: -0.4 Angstrom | 12.5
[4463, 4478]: -0.7 Angstrom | 12.5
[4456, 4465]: 1.1 Angstrom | 10.3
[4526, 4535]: 0.8 Angstrom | 11.8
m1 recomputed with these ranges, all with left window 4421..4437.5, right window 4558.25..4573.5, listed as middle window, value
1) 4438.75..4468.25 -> 0.7 Angstrom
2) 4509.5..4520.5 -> 0.3 Angstrom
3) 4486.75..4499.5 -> -0.3 Angstrom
